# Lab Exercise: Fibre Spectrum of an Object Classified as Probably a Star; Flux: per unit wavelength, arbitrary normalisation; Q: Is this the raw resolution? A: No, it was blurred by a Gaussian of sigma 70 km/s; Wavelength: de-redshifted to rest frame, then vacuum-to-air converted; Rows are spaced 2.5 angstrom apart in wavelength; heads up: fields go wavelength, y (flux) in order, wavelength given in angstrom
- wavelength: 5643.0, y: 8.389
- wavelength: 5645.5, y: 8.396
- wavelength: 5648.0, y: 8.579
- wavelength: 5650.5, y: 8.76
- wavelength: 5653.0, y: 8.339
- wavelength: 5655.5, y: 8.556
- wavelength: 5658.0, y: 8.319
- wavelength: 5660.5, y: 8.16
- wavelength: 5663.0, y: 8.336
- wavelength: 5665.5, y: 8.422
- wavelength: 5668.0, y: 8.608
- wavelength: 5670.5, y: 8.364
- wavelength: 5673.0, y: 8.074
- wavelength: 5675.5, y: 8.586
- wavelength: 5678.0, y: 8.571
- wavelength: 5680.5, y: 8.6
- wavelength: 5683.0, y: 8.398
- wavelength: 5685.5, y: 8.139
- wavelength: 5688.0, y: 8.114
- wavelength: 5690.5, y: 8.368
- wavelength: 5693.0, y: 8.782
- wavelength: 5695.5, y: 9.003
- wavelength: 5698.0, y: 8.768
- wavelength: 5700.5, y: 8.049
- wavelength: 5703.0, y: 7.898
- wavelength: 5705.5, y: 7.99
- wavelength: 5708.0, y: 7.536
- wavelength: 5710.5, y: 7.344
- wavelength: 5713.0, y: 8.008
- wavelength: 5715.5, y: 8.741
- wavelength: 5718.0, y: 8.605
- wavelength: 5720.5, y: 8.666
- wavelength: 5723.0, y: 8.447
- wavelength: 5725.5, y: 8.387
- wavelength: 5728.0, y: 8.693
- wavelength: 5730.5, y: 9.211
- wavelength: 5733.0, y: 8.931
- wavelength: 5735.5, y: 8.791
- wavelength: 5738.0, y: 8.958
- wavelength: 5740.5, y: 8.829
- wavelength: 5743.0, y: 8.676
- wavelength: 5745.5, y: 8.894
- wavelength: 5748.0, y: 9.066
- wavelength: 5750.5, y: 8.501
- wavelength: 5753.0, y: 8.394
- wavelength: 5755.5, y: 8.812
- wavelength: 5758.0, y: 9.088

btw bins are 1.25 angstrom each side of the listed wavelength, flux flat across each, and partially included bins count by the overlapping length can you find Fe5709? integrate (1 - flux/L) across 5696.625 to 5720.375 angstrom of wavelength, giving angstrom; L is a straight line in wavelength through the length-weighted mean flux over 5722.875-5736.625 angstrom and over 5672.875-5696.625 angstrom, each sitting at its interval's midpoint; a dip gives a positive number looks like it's 1.4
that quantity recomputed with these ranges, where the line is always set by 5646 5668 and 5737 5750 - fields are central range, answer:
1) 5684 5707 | 0.8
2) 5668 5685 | 0.2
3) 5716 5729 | 0.3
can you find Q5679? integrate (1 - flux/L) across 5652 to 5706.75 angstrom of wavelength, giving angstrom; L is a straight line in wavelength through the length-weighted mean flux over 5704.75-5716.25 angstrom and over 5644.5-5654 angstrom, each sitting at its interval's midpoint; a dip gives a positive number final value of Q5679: -1.17 angstrom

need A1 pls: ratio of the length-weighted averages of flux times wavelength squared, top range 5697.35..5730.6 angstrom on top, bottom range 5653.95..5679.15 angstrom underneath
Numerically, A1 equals 1.00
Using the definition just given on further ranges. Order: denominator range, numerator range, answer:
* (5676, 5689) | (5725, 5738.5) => 1.07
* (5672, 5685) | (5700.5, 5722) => 0.97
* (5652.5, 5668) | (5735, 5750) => 1.09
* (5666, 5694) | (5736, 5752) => 1.07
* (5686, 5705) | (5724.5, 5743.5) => 1.06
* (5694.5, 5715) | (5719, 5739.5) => 1.09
